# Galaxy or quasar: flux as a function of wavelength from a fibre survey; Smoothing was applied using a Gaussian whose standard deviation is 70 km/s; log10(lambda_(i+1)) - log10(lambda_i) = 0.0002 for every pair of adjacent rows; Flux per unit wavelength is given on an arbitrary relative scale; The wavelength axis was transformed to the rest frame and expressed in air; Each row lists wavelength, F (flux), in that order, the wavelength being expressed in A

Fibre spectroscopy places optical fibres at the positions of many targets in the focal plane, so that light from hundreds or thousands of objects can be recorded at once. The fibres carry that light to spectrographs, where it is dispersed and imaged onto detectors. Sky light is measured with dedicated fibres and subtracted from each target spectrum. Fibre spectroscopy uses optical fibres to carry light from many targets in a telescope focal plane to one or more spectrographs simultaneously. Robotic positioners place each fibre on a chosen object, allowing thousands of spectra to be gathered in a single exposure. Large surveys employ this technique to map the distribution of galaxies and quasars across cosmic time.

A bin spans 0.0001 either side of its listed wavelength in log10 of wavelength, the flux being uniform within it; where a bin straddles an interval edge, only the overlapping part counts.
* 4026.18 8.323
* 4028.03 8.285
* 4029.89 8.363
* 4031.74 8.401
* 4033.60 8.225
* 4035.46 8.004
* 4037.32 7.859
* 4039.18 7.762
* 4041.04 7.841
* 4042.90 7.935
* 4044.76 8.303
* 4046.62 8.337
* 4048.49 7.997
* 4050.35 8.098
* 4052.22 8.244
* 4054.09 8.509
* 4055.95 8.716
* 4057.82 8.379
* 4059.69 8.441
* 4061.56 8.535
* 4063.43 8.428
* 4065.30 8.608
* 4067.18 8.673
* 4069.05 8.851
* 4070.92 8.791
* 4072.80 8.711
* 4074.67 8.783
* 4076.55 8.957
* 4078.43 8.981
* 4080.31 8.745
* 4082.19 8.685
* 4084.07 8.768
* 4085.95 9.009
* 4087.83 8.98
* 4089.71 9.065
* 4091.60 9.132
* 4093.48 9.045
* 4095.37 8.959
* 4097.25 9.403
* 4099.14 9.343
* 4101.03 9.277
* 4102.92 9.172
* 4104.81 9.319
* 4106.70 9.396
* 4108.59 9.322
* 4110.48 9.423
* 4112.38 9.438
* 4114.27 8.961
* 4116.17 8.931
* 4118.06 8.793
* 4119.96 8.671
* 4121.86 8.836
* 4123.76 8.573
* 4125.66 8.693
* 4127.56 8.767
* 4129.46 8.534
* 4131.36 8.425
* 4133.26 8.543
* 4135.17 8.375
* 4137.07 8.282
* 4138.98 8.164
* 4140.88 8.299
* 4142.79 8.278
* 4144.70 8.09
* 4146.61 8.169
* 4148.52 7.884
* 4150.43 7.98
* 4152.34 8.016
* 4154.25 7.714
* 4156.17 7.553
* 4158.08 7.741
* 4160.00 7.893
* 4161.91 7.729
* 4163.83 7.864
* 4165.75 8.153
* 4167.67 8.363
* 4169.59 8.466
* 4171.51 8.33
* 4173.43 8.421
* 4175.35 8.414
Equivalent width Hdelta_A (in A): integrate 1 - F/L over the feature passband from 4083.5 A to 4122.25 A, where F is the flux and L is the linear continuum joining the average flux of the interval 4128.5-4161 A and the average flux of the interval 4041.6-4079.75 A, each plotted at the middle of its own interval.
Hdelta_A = -3.7 A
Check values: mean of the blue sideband 8.51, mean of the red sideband 8.11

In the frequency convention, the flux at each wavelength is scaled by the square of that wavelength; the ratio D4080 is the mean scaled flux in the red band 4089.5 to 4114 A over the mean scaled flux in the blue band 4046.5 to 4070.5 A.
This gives 1.1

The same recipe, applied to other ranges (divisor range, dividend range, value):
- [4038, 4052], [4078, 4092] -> 1.13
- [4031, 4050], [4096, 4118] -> 1.19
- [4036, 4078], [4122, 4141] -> 1.05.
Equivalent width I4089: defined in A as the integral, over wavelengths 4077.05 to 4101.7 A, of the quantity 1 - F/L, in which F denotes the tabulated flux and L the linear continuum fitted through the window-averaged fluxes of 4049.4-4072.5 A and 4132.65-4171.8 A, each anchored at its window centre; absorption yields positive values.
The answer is -1.9 A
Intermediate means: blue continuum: 8.53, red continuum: 8.08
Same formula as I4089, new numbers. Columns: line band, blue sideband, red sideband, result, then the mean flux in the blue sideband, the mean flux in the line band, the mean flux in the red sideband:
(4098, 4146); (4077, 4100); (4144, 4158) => -2.1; 9.01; 8.79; 7.9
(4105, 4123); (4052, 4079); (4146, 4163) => -1.9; 8.65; 9.09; 7.85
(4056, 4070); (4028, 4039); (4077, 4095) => 0.0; 8.15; 8.57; 8.93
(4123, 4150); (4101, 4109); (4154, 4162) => 0.0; 9.3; 8.35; 7.73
